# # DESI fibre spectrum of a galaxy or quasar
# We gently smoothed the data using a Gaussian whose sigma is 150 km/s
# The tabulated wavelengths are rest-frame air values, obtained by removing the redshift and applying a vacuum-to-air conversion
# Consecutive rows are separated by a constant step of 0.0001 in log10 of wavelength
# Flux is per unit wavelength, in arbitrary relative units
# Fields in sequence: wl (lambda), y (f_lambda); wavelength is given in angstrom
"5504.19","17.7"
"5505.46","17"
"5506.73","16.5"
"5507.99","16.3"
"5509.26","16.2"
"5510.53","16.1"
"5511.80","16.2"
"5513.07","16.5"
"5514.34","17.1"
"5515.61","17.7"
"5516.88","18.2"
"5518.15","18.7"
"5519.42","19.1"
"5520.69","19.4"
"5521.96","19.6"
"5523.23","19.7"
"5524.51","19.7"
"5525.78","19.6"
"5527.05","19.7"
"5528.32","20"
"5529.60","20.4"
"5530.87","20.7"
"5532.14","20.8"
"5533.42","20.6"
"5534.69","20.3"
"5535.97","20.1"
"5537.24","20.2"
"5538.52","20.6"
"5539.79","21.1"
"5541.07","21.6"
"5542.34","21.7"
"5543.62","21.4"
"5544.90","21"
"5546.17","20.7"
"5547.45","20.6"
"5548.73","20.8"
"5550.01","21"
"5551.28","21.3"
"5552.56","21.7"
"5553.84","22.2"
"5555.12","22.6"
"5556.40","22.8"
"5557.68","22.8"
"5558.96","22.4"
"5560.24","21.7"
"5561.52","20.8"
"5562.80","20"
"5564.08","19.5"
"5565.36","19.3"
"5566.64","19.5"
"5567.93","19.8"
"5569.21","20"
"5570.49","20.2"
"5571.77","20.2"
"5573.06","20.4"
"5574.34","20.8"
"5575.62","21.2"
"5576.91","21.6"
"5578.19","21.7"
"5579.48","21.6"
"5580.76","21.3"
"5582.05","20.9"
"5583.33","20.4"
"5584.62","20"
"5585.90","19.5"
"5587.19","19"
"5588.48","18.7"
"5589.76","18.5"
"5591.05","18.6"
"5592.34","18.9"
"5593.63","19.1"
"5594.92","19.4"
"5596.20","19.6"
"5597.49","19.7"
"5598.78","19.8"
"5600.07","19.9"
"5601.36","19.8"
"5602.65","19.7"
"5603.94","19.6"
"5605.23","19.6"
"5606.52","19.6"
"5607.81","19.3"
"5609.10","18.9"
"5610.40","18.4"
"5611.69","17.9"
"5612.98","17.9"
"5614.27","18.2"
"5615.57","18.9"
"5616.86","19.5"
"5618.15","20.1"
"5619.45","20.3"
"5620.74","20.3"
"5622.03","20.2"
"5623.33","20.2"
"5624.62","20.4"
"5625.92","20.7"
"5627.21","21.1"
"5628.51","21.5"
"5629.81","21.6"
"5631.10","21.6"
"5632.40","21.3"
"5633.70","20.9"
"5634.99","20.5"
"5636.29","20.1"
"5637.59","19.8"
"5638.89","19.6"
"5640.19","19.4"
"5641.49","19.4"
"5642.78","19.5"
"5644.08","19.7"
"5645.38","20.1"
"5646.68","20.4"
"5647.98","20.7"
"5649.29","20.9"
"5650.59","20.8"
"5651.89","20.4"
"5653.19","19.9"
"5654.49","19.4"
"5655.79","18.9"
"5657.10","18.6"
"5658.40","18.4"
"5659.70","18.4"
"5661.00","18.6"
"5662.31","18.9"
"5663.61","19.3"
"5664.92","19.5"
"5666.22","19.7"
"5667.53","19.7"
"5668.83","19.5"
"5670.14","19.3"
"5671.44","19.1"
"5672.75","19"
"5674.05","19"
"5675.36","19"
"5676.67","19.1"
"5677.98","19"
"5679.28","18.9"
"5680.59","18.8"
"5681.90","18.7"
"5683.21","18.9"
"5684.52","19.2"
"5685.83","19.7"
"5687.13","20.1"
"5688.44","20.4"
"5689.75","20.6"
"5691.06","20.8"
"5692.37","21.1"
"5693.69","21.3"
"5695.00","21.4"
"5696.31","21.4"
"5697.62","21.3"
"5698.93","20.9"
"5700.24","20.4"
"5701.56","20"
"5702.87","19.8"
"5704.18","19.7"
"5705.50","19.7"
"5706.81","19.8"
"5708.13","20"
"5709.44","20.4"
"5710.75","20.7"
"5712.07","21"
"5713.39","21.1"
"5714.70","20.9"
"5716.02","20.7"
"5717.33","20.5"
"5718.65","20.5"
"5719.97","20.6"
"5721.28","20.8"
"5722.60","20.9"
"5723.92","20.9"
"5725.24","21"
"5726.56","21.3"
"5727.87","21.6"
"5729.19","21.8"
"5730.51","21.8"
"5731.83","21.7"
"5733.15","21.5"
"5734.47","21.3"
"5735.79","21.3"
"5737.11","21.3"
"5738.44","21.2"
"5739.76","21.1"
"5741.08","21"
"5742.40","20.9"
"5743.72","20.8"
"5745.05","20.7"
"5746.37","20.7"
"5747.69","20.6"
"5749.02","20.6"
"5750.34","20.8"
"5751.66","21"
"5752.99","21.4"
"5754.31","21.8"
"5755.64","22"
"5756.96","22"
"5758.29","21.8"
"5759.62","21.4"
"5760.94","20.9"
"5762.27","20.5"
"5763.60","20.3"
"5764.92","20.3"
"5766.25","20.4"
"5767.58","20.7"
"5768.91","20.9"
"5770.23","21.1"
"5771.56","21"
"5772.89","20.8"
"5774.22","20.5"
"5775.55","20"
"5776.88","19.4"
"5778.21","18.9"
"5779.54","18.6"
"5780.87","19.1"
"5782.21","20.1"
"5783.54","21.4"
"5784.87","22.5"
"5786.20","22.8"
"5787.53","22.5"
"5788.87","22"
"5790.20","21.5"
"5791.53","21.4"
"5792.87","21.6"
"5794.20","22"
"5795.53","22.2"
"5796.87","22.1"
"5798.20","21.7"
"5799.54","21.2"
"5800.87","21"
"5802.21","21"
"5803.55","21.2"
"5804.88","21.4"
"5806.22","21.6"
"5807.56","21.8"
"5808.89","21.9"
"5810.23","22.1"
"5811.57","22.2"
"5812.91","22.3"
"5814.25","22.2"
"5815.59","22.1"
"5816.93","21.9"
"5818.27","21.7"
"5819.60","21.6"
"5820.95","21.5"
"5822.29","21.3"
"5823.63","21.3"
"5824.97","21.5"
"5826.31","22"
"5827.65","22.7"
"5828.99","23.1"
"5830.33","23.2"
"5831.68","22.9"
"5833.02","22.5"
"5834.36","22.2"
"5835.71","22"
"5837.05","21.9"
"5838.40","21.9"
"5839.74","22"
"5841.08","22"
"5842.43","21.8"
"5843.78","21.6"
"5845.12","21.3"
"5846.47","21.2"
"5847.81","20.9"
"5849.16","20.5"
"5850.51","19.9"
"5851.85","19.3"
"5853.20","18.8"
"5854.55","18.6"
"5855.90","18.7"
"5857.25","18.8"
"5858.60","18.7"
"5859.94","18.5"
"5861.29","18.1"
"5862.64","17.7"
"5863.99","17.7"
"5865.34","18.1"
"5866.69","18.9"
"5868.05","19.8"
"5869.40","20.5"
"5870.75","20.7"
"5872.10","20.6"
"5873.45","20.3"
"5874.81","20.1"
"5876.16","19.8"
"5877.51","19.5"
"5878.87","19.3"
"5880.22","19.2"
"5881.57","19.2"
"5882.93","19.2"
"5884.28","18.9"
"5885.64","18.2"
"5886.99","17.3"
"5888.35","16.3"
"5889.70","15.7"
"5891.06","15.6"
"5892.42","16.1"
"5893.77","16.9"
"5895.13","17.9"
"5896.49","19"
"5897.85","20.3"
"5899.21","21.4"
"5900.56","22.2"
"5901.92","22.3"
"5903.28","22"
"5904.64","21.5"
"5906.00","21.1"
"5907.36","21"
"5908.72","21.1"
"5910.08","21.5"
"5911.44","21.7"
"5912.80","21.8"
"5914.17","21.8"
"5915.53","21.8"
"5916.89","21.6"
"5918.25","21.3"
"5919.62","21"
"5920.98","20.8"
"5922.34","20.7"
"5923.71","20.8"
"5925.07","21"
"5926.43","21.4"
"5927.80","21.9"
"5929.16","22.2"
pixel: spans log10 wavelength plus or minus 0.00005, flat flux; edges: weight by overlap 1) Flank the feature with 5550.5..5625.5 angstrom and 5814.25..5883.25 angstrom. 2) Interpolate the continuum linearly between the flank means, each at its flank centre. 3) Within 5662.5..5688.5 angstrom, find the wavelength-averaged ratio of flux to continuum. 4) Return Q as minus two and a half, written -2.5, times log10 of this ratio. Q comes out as 0.055 mag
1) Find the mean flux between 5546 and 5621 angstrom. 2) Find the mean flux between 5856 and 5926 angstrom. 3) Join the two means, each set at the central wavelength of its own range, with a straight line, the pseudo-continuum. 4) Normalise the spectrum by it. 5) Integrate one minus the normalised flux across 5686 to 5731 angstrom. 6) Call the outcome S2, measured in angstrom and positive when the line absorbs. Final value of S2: -1.7 angstrom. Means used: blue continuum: 20.1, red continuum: 19.7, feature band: 20.7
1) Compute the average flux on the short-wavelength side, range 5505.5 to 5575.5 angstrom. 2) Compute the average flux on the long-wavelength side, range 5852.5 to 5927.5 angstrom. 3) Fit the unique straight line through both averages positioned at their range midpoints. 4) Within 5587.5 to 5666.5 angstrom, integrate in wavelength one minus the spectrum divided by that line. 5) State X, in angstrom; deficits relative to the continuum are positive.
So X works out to 0.8 angstrom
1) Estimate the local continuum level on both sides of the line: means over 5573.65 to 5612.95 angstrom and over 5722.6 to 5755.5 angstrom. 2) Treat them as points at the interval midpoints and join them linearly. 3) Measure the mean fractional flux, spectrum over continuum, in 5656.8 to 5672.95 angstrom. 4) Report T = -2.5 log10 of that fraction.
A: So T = 0.07 mag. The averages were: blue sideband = 19.7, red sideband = 21.2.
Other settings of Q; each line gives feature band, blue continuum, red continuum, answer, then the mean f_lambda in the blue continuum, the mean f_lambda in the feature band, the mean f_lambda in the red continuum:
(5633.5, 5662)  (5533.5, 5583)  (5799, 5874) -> 0.07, 21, 19.7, 20.9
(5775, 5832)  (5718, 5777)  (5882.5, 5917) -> -0.05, 21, 21.5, 19.8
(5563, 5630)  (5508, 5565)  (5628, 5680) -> 0.00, 20.1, 19.8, 19.7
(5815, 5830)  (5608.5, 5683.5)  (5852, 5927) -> -0.12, 19.6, 21.9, 19.7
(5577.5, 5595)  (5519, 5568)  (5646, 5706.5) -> 0.03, 20.7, 19.8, 19.8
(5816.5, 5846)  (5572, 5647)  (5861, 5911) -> -0.13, 19.9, 22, 19.3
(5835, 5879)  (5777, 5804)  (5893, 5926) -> 0.06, 21.2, 20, 20.9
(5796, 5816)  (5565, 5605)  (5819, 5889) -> -0.08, 20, 21.7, 20.3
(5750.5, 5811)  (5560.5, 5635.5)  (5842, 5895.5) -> -0.10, 20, 21.2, 19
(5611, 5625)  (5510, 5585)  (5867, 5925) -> 0.04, 20.3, 19.4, 20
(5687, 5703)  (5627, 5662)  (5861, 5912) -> -0.05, 20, 20.8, 19.4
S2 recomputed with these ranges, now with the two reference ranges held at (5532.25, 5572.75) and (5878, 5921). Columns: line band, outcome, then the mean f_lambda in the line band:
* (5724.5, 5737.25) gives -0.7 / 21.5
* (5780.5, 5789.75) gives -0.6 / 21.6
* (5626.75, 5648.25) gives 0.2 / 20.4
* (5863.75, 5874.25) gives 0.1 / 19.6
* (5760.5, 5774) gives -0.3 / 20.7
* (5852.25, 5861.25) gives 0.6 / 18.7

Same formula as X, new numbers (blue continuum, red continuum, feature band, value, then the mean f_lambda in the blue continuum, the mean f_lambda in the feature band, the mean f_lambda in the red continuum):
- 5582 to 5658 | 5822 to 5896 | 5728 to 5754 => -1.8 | 19.8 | 21.1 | 19.9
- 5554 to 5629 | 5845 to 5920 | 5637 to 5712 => 0.7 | 20.1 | 19.8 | 19.6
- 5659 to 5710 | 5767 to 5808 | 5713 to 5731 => -0.7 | 19.8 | 21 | 21.1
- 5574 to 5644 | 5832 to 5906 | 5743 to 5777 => -1.9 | 19.9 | 20.9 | 19.7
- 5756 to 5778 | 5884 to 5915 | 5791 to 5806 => -0.8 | 20.7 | 21.5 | 19.7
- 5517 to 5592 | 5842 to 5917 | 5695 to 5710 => -0.2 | 20.5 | 20.4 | 19.7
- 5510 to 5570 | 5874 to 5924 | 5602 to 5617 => 0.9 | 20.2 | 18.9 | 19.9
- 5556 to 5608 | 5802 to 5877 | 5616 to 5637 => -0.3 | 20.2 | 20.6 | 20.9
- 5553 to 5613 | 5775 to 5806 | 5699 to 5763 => -0.2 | 20.1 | 20.9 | 21.1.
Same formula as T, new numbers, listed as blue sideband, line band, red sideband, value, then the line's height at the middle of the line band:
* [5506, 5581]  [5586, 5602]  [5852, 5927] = 0.043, 20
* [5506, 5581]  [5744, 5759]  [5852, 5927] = -0.072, 19.8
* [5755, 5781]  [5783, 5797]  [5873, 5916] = -0.082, 20.4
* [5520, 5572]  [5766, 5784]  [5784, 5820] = 0.079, 21.7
